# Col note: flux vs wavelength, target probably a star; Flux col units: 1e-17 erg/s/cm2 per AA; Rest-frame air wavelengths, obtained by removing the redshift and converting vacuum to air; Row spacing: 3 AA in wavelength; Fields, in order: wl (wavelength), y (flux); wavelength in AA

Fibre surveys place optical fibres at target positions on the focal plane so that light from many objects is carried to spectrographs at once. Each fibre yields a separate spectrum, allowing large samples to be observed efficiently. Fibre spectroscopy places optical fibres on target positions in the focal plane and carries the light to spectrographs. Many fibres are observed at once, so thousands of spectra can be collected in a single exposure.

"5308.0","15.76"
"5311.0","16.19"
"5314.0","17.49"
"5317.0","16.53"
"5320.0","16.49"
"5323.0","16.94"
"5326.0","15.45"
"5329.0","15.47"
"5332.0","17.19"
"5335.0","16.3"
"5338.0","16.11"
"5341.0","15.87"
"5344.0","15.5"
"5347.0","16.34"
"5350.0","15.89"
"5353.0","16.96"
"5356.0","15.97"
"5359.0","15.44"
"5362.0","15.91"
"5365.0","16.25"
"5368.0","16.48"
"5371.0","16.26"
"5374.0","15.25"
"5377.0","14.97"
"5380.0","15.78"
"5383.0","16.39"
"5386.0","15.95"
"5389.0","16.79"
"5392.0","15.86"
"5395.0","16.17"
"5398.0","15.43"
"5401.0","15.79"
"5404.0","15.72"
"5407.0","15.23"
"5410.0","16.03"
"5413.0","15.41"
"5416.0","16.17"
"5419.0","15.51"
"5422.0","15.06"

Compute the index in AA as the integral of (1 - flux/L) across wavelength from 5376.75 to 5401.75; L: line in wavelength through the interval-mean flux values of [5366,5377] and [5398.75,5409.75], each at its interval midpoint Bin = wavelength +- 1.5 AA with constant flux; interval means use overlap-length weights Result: -0.3 AA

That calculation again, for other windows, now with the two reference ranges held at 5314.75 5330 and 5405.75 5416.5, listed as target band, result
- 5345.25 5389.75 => -0.2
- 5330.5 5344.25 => -0.1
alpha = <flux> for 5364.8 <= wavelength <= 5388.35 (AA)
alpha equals 15.9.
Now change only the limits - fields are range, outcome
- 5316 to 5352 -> 16.2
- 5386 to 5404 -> 16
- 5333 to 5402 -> 16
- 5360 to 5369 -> 16.2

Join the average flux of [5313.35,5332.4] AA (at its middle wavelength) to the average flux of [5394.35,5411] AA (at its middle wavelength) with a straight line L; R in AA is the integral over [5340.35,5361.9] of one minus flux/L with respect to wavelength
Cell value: 0.2 AA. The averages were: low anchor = 16.4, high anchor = 15.7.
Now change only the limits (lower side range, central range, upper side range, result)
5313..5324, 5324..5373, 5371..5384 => 0.4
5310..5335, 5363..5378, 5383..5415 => 0.2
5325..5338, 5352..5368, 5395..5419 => -0.1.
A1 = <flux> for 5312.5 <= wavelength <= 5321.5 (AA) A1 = 16.8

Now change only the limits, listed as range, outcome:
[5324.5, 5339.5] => 16.1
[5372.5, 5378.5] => 15.1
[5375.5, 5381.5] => 15.4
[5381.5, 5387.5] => 16.2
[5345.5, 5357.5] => 16.3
